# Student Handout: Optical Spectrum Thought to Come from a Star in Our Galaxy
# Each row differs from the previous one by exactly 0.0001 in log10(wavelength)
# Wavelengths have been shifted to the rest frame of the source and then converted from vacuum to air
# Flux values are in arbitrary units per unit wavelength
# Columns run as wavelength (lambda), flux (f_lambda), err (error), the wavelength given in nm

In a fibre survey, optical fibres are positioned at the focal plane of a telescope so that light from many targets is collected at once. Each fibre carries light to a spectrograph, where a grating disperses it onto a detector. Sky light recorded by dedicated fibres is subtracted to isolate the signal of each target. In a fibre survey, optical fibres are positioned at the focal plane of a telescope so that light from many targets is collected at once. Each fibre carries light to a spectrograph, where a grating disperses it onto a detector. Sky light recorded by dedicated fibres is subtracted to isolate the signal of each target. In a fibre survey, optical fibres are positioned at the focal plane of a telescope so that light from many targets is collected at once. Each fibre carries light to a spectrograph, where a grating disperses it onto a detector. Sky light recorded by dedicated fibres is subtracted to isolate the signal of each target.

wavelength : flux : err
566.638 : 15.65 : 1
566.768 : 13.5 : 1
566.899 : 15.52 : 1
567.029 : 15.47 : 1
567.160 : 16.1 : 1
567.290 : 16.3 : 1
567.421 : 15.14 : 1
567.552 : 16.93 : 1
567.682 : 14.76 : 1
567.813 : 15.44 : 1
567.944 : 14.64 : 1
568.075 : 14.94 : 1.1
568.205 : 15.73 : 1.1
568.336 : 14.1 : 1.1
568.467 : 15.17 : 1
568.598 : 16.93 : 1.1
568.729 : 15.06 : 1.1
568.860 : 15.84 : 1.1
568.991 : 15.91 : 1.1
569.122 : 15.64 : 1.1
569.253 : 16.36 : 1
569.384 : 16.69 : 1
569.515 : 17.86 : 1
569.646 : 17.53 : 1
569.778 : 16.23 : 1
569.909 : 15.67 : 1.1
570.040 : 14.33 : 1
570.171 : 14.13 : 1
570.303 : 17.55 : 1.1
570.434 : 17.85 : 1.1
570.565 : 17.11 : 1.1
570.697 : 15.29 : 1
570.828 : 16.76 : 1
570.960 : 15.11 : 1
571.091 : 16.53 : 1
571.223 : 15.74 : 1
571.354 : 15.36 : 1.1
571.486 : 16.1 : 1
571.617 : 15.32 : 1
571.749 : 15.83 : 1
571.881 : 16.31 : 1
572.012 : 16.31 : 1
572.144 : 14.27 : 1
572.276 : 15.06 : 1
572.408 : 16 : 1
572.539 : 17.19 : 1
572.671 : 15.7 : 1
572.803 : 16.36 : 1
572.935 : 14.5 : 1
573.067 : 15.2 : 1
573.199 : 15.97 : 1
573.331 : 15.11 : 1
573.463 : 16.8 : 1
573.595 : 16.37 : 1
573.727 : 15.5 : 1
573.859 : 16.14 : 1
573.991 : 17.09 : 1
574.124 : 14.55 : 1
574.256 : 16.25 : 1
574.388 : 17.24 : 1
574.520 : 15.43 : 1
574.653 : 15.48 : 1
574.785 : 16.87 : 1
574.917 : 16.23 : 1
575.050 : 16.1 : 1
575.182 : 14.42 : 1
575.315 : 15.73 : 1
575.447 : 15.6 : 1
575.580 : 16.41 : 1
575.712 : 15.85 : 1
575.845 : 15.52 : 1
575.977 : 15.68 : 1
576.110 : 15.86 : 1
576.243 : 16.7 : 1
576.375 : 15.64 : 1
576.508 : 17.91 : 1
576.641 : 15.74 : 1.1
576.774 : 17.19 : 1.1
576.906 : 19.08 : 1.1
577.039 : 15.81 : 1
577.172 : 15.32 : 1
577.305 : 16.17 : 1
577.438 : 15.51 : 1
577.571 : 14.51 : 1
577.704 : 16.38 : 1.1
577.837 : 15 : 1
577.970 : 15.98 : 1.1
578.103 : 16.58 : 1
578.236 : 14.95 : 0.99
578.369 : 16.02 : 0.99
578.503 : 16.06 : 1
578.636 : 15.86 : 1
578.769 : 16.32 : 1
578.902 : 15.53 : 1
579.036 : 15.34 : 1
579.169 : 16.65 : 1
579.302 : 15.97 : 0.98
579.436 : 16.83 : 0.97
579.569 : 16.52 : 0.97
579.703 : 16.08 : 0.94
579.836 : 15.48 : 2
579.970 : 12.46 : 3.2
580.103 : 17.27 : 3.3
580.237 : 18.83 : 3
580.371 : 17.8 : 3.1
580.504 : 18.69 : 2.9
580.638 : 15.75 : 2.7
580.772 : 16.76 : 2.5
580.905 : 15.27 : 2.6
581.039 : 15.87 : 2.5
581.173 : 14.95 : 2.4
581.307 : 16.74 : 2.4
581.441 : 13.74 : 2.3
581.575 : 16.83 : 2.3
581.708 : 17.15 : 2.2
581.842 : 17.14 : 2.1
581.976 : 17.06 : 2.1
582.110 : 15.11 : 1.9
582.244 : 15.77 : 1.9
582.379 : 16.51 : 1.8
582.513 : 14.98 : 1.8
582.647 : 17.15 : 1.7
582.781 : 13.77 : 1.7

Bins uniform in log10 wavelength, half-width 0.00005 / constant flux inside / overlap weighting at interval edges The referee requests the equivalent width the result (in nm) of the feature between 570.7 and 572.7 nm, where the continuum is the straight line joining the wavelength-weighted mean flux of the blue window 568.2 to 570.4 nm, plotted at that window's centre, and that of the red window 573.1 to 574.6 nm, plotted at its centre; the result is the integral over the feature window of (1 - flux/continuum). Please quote 0.02 nm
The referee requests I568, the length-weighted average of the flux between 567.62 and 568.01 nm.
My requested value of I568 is 14.9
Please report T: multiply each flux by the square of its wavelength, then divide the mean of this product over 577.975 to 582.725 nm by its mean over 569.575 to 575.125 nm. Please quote 1.04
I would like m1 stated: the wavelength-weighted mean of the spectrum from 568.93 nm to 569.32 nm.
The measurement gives 16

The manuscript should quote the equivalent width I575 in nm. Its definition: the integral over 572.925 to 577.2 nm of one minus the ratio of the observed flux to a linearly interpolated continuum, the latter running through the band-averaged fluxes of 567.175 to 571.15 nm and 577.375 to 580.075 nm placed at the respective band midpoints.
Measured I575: -0.07 nm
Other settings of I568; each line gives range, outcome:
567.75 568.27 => 15.2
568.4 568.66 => 16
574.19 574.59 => 16.3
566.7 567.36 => 15.4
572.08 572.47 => 15.1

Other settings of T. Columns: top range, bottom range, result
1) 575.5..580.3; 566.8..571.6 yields 1.04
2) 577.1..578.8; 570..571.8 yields 1.01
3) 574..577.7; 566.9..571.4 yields 1.03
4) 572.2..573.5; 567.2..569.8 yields 1.01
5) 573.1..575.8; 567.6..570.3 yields 1.04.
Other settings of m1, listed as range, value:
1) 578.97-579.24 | 16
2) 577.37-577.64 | 15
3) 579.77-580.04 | 14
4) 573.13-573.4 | 15.6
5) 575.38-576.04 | 15.8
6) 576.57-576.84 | 16.5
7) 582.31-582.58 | 15.7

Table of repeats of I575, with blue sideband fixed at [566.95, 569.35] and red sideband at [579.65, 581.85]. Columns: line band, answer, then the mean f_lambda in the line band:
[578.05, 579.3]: 0.018 nm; 15.9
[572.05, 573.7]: 0.014 nm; 15.7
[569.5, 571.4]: -0.054 nm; 16.2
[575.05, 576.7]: 0.008 nm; 15.9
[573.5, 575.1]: -0.019 nm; 16.1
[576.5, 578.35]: 0.000 nm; 16.1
